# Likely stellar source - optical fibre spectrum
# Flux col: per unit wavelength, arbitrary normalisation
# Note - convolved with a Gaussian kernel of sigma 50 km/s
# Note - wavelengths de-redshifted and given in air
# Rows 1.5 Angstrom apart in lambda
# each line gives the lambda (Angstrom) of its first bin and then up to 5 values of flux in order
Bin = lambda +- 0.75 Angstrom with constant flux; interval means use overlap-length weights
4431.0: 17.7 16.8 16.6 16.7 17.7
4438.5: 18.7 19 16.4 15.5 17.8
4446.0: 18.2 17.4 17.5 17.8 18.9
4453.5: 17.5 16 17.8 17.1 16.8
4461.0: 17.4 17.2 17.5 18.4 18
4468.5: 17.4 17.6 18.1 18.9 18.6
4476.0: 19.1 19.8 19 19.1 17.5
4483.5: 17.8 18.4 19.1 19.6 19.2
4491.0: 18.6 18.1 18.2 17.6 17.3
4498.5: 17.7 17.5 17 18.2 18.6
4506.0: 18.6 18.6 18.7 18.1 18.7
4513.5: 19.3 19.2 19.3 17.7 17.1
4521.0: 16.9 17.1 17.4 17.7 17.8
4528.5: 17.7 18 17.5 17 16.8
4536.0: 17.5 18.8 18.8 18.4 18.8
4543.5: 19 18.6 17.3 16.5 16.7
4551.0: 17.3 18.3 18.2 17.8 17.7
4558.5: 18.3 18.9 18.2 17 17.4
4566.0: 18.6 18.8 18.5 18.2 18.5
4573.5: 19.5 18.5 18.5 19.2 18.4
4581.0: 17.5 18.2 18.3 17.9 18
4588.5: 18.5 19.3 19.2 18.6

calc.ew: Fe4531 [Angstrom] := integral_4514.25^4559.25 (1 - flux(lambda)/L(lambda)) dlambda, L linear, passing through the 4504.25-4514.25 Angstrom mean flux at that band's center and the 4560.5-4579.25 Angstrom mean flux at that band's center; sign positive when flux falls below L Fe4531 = 1.7 Angstrom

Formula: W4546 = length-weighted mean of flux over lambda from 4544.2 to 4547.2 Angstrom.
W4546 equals 18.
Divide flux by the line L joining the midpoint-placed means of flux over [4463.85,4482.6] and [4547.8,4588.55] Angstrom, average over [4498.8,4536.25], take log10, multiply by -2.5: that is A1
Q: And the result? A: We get 0.02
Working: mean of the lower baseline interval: 18.4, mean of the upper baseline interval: 18.1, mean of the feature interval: 17.9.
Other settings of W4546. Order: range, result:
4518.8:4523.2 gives 17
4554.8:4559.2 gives 17.9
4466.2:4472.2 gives 17.8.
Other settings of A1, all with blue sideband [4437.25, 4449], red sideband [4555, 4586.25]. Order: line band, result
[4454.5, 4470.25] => 0.02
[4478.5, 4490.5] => -0.05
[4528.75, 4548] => 0.01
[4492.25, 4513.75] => -0.01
